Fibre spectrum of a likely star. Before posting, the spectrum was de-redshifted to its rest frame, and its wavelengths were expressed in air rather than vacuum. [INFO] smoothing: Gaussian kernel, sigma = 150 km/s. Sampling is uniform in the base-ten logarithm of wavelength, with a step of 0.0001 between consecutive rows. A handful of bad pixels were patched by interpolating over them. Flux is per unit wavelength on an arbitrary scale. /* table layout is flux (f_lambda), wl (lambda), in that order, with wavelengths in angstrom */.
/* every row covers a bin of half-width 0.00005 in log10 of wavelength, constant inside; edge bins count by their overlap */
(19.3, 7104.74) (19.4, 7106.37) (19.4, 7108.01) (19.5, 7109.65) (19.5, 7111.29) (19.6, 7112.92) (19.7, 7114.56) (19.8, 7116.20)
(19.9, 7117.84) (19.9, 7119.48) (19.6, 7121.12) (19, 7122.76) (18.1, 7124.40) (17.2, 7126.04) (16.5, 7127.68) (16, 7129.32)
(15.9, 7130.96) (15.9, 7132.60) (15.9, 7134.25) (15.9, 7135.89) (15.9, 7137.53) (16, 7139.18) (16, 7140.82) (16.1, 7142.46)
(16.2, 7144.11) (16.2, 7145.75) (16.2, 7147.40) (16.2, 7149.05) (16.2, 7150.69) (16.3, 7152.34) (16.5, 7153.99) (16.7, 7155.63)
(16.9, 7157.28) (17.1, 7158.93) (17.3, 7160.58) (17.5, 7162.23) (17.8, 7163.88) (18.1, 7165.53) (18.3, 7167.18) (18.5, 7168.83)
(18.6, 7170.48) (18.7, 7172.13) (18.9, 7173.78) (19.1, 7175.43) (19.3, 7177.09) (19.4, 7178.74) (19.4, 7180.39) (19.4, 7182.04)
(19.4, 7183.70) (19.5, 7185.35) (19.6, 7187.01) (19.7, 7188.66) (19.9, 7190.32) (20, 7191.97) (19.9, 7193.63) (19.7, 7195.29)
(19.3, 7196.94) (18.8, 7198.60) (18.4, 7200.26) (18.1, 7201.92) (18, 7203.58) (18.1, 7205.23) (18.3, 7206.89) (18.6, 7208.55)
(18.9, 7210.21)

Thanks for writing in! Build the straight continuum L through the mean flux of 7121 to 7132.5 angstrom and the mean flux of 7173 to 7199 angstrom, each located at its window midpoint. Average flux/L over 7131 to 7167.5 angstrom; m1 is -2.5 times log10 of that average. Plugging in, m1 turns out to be 0.097 mag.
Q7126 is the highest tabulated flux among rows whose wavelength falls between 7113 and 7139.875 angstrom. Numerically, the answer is 19.9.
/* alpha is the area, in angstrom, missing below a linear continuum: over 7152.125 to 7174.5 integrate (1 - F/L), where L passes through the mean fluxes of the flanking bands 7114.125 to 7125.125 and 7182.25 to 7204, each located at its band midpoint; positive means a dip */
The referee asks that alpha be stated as 1.9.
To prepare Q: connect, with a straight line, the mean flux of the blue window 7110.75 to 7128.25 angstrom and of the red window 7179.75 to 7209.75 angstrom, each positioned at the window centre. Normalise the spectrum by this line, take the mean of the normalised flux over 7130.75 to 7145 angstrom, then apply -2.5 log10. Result 0.19 mag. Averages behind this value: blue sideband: 19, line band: 16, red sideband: 19.1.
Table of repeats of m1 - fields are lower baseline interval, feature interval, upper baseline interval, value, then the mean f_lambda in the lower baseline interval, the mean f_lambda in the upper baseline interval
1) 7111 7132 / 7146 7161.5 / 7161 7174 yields 0.108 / 18.5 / 18.2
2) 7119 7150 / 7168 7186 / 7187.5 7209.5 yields -0.051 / 16.7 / 19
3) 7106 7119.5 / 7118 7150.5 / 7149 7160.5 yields 0.079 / 19.6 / 16.6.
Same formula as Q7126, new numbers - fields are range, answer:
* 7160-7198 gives 20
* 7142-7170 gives 18.5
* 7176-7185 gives 19.4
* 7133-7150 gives 16.2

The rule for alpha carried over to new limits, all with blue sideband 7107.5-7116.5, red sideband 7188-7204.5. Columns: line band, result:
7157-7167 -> 0.9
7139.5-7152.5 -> 2.2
